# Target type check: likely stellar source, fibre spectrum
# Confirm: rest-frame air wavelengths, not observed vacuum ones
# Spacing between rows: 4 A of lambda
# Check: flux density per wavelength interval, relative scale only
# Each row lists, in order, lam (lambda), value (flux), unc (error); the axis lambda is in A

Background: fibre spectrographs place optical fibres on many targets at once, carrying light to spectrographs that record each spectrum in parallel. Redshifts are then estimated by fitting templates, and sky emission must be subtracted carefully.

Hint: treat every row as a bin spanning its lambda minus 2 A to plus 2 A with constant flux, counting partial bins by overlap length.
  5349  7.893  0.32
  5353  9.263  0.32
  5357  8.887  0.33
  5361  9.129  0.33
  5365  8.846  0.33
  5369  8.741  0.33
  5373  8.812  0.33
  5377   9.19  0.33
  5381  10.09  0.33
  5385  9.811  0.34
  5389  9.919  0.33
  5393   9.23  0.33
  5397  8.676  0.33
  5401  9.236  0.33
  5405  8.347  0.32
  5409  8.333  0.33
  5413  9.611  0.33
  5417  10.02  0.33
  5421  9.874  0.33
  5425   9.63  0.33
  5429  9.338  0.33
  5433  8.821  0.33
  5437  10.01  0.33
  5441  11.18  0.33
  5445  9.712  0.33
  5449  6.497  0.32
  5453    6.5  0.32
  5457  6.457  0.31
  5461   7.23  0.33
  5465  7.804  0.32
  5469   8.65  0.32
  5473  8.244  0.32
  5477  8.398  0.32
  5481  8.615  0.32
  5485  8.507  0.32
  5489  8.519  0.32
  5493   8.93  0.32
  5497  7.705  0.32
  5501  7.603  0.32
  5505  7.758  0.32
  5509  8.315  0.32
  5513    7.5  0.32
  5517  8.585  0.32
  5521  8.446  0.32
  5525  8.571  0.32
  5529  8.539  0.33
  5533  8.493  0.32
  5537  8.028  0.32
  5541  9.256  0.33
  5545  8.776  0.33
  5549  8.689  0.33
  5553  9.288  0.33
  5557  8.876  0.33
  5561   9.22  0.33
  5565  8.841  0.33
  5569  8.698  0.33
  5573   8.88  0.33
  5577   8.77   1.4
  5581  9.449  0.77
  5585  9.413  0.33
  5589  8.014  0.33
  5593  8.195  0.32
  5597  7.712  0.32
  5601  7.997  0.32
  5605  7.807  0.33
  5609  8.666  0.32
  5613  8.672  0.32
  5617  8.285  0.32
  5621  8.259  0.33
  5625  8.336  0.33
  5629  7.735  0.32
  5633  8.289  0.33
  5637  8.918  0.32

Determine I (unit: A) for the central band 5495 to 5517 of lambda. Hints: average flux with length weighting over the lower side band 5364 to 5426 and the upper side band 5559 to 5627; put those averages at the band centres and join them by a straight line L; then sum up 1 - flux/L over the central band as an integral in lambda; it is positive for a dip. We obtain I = 2.5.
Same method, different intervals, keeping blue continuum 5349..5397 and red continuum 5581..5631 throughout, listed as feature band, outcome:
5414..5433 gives -1.3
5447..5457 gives 2.7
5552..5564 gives -0.9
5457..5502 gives 3.3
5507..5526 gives 0.8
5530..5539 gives 0.3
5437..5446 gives -1.5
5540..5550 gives -0.4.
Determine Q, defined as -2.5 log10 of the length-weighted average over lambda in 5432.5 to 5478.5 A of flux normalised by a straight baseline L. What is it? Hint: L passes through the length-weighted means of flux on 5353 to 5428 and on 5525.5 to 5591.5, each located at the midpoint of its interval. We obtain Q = 0.10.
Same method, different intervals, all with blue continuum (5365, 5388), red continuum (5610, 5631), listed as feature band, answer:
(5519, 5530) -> 0.02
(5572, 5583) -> -0.07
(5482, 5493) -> 0.03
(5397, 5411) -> 0.07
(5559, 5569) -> -0.06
